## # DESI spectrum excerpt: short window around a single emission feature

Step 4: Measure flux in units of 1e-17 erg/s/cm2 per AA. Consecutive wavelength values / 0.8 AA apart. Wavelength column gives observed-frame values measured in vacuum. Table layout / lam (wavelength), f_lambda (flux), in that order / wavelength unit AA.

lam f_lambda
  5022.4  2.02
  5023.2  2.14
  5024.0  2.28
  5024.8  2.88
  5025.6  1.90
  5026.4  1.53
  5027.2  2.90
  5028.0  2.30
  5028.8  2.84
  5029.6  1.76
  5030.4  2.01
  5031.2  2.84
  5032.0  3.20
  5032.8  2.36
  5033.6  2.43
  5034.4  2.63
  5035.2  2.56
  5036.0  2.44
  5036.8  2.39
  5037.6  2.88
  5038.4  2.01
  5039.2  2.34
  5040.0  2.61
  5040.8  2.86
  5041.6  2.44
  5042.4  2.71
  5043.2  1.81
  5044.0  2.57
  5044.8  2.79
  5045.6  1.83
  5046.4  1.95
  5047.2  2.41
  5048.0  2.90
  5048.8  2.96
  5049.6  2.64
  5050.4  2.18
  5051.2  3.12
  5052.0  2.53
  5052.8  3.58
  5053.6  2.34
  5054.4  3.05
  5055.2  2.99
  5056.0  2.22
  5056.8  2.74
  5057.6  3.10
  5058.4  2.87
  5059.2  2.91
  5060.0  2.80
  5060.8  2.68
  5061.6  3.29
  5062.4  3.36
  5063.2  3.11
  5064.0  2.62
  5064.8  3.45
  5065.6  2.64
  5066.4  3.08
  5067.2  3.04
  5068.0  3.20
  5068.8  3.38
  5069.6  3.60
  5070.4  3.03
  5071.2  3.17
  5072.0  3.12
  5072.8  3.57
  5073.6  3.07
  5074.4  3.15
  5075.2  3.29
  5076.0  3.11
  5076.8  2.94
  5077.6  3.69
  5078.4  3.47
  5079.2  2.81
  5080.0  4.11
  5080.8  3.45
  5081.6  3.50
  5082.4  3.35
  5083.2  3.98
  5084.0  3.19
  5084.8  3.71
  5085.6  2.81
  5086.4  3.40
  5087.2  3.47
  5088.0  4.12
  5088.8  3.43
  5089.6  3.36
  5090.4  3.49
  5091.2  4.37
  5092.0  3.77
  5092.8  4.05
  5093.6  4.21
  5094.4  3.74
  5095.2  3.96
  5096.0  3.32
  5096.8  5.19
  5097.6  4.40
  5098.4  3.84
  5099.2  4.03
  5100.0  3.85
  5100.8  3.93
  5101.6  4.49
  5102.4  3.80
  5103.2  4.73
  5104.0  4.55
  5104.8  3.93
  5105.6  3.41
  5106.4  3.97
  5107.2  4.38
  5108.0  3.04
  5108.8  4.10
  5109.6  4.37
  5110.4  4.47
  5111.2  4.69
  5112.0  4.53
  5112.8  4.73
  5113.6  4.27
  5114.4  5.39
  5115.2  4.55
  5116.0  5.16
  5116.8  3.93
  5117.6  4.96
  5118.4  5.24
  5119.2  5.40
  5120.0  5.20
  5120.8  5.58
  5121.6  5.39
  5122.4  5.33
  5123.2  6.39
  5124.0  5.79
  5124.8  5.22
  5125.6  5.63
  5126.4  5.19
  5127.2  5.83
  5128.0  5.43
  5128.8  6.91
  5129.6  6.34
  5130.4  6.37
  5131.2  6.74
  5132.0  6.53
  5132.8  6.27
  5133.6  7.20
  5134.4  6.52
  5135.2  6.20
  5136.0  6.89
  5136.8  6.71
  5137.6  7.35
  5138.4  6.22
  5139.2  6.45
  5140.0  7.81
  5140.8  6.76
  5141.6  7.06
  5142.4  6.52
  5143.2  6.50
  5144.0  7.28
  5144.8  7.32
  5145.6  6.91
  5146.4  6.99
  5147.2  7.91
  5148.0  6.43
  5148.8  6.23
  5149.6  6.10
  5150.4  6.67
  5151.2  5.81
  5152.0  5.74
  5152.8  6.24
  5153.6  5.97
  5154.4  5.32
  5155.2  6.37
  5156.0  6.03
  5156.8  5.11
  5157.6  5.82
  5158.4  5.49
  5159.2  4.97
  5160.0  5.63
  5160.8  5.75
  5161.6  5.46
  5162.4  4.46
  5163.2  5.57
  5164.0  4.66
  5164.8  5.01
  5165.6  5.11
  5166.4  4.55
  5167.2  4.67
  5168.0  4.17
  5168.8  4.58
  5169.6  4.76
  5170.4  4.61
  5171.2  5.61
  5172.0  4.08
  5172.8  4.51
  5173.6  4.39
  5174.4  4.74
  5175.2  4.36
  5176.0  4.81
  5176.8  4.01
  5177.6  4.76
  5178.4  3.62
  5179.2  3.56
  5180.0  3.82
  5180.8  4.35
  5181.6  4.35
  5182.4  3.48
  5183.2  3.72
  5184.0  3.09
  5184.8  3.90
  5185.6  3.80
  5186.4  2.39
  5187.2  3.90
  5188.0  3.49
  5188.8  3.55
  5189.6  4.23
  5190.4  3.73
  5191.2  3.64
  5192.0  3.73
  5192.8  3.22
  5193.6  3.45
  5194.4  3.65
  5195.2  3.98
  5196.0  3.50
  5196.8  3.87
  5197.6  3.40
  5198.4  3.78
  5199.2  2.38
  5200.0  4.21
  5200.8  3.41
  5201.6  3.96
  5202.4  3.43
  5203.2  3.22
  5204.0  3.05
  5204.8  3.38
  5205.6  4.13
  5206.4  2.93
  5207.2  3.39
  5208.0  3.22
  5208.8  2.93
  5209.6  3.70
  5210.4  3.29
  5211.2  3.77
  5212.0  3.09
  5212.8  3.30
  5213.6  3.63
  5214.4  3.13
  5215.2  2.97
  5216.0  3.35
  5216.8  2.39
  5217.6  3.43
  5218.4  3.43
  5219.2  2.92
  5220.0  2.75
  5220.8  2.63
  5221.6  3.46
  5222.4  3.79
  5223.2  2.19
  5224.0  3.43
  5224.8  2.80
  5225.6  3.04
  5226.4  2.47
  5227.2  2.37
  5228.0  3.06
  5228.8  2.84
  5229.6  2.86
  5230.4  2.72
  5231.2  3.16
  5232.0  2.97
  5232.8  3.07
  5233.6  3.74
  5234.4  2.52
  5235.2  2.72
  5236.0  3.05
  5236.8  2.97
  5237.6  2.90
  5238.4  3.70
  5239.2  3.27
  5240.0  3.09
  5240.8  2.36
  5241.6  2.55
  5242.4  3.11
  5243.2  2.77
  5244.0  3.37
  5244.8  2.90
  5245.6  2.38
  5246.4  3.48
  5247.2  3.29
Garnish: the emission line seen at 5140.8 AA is C IV 1549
